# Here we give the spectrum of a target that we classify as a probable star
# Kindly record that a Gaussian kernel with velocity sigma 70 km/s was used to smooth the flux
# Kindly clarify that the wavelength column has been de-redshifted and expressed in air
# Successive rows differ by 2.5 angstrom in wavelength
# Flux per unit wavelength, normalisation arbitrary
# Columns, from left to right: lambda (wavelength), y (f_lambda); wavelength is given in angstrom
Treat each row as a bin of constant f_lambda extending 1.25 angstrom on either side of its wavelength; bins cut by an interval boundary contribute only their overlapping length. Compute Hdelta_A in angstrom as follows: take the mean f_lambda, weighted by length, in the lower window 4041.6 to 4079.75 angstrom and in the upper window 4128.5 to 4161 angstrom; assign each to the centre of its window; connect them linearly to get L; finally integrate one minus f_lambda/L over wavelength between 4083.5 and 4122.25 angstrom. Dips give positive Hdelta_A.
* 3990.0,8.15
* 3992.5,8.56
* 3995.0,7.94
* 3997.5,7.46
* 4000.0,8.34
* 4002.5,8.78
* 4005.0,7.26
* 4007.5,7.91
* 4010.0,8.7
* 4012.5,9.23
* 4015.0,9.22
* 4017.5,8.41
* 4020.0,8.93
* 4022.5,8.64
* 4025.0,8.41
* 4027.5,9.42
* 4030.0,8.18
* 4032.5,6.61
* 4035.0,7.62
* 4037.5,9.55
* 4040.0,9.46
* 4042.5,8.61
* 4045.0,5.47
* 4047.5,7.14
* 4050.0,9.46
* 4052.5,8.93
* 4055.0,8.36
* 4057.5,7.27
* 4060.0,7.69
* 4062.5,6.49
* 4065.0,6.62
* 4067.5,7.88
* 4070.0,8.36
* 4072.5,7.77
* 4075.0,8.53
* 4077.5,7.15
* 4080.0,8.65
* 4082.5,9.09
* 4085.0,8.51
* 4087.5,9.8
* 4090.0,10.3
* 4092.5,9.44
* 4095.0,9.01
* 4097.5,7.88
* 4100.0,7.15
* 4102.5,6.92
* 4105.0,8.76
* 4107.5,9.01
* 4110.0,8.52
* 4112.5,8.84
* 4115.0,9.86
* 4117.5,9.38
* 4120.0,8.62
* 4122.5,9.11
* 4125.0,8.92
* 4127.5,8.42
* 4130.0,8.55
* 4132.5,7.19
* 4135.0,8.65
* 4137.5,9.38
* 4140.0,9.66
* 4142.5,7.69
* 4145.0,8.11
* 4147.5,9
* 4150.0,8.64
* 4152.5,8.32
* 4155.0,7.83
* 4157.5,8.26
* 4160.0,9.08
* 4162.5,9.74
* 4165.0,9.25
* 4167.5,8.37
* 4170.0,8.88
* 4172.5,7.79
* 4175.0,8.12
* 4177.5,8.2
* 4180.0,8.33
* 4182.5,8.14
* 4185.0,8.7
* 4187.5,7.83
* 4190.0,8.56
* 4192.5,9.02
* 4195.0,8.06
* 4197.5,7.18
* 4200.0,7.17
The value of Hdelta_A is -3.4 angstrom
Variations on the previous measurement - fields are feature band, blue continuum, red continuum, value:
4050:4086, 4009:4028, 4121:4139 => 3.1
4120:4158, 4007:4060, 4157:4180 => 0.2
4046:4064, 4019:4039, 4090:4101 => 1.4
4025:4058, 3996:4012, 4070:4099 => 0.8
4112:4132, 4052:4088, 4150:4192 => -1.6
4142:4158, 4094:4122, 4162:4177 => 0.6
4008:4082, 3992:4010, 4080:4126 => 1.9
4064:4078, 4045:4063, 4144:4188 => 0.2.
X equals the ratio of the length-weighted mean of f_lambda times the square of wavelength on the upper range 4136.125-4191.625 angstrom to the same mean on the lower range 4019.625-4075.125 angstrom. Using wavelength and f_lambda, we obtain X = 1.13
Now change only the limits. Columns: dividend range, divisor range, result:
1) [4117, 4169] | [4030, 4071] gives 1.15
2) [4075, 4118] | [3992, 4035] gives 1.09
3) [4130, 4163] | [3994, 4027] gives 1.08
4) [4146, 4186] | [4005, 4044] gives 1.07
